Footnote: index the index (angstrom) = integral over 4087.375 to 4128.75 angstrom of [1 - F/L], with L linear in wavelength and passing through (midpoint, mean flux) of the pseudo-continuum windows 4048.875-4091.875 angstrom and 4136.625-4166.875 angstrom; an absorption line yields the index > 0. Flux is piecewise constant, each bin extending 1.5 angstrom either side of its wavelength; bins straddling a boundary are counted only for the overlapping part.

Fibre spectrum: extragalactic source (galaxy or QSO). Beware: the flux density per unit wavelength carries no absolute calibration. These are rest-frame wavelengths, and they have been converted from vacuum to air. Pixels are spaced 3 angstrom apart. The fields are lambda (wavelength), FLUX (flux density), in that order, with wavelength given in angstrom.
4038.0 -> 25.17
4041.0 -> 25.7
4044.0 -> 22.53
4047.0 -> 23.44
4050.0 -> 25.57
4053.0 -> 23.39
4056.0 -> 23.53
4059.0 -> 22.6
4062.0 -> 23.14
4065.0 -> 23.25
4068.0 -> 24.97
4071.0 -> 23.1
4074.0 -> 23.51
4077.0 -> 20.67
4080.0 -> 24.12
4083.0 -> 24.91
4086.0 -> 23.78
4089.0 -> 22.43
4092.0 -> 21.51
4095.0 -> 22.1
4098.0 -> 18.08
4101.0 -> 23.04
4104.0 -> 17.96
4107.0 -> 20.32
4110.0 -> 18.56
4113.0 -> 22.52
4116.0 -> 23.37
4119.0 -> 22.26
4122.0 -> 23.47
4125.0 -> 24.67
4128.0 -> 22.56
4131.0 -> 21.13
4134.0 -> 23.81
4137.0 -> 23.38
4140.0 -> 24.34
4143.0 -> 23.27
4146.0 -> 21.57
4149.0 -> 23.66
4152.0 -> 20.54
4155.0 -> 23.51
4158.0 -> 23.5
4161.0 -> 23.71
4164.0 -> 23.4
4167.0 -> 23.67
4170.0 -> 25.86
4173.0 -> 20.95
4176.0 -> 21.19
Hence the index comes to 2.93 angstrom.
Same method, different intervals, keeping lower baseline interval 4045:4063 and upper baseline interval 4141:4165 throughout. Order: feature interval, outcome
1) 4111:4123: 0.2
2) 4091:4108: 2.0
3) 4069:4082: 0.2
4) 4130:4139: 0.0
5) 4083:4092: 0.1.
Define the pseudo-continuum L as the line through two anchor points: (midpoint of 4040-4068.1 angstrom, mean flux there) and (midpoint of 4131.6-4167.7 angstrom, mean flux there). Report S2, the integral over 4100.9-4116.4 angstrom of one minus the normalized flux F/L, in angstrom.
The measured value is 1.8 angstrom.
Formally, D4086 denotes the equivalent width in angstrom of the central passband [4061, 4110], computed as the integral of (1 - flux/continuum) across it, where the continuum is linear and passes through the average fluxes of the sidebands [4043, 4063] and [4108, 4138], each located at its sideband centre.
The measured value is 1.8 angstrom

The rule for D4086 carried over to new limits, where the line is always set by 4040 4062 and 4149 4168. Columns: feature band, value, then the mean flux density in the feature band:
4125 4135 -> 0.2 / 22.8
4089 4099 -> 1.1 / 21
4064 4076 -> 0.0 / 23.6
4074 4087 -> 0.1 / 23.4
